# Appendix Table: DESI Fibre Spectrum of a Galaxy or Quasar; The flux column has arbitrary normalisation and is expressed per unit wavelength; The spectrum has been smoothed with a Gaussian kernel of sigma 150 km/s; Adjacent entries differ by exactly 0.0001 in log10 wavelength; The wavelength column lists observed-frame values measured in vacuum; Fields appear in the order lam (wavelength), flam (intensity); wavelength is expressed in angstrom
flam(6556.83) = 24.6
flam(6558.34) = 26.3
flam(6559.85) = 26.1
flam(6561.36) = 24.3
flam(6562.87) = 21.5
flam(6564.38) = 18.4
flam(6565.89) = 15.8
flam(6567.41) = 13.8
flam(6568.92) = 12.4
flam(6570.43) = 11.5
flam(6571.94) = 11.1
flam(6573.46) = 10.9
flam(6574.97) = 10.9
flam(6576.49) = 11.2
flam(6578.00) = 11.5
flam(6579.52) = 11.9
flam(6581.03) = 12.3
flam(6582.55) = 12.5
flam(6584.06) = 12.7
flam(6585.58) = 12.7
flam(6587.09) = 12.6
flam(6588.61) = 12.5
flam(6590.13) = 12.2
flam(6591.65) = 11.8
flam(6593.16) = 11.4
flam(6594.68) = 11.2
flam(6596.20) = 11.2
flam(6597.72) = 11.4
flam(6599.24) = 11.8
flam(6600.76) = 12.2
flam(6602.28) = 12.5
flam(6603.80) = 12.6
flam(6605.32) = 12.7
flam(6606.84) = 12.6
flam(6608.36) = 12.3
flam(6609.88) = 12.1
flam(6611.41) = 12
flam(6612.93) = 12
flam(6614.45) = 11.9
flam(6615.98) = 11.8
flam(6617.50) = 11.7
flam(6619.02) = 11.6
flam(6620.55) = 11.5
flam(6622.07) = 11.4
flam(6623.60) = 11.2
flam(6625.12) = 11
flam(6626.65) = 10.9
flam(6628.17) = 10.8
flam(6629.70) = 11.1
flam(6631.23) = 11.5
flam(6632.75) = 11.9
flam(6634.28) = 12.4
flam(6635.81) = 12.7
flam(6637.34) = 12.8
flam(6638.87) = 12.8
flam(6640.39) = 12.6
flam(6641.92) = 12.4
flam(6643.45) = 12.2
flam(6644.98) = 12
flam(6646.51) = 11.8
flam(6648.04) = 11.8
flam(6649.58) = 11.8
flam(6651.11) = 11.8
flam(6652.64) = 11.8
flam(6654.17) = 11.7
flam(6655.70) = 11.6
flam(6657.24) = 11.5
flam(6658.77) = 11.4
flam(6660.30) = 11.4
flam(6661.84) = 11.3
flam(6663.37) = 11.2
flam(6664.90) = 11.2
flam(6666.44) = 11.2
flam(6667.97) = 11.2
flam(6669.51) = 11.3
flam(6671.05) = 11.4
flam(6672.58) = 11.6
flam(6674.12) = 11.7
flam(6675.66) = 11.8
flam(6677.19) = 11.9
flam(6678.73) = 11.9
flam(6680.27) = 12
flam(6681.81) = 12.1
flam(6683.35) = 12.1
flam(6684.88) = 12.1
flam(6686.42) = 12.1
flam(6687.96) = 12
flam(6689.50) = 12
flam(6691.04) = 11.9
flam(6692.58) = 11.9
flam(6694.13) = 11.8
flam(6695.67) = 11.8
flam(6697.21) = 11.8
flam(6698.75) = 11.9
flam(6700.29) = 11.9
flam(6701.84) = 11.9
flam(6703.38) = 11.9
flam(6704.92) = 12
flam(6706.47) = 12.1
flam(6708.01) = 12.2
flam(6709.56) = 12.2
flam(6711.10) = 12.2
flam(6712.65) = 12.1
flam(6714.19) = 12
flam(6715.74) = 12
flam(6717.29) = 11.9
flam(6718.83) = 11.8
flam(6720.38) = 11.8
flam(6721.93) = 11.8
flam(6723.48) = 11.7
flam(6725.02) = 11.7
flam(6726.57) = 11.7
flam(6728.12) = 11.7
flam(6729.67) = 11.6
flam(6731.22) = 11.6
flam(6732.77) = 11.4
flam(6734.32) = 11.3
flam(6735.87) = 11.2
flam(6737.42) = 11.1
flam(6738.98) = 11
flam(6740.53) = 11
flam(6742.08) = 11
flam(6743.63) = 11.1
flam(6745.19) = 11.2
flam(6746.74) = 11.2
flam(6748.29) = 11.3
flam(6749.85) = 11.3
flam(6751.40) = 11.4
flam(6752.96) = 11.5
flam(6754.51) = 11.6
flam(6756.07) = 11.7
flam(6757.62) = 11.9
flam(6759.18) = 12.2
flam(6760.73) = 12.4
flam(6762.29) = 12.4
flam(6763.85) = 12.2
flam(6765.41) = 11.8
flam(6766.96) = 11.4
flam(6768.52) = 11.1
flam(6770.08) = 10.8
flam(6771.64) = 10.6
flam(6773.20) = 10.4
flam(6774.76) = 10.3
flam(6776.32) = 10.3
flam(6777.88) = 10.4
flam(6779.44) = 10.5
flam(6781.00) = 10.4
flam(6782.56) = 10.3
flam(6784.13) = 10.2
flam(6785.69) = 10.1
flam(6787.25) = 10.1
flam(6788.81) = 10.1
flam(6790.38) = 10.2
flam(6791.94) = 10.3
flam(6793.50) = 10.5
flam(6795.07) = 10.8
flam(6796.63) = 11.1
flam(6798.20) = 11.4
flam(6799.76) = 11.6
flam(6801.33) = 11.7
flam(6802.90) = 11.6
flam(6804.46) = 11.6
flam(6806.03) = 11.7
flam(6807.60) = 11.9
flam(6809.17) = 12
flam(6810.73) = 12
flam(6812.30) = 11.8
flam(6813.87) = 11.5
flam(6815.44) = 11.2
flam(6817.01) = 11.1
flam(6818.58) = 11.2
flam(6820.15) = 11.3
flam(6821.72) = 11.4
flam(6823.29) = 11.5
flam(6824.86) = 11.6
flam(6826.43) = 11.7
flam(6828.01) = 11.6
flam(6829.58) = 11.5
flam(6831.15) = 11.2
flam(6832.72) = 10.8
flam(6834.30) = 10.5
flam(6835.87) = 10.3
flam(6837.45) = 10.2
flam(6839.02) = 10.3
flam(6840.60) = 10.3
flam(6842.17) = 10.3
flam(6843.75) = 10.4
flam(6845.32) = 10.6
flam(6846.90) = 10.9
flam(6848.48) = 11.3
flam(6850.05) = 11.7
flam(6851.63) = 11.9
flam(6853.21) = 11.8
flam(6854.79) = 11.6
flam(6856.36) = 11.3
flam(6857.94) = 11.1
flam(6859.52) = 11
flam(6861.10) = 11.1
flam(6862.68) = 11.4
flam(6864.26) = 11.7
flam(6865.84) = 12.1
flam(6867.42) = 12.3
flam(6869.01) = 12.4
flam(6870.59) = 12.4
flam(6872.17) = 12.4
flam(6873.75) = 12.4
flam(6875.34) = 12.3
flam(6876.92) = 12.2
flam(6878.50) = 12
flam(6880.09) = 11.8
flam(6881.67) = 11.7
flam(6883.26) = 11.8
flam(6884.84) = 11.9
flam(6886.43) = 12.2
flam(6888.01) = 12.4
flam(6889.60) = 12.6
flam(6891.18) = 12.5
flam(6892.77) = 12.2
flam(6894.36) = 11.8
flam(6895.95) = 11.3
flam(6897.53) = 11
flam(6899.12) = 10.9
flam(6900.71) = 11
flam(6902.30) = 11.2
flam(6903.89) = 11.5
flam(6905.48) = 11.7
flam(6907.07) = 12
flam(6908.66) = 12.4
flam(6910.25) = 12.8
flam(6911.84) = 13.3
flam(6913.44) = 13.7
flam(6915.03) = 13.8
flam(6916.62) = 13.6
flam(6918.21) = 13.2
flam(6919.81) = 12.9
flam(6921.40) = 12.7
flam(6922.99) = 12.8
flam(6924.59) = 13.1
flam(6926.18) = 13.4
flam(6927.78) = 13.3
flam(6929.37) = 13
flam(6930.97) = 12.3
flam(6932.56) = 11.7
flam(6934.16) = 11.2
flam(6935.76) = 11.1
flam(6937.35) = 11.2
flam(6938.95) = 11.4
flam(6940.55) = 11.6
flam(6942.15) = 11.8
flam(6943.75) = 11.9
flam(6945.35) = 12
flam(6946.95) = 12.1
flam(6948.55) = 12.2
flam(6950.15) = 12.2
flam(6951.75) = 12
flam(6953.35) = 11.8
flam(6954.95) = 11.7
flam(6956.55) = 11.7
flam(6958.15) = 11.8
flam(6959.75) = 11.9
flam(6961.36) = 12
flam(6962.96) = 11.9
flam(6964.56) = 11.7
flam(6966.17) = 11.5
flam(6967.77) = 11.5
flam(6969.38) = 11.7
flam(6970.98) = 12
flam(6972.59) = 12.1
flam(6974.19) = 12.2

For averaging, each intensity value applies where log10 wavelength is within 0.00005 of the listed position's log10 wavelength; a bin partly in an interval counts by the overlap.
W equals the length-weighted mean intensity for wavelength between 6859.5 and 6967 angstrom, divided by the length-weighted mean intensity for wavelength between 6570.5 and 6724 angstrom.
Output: 1.02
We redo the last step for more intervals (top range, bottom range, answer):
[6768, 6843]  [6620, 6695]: 0.93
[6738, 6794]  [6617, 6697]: 0.94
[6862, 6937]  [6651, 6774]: 1.05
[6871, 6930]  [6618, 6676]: 1.06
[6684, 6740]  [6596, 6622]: 0.98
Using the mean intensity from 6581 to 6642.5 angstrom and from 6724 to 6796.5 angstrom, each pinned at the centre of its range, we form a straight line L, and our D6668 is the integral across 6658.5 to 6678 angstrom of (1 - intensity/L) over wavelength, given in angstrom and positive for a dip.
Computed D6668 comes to 0.4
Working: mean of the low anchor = 12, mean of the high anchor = 11.1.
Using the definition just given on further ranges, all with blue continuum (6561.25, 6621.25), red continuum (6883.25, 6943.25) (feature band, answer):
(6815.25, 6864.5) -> 4.8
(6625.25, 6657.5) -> 1.8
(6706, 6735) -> 1.5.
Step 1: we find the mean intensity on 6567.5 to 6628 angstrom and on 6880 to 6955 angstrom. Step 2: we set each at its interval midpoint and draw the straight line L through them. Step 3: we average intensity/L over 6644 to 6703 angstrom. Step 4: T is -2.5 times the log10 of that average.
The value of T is 0.02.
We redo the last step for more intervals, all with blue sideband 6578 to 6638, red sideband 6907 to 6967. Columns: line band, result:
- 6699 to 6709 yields 0.00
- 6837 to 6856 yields 0.11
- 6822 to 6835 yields 0.08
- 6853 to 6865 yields 0.08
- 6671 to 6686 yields 0.01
